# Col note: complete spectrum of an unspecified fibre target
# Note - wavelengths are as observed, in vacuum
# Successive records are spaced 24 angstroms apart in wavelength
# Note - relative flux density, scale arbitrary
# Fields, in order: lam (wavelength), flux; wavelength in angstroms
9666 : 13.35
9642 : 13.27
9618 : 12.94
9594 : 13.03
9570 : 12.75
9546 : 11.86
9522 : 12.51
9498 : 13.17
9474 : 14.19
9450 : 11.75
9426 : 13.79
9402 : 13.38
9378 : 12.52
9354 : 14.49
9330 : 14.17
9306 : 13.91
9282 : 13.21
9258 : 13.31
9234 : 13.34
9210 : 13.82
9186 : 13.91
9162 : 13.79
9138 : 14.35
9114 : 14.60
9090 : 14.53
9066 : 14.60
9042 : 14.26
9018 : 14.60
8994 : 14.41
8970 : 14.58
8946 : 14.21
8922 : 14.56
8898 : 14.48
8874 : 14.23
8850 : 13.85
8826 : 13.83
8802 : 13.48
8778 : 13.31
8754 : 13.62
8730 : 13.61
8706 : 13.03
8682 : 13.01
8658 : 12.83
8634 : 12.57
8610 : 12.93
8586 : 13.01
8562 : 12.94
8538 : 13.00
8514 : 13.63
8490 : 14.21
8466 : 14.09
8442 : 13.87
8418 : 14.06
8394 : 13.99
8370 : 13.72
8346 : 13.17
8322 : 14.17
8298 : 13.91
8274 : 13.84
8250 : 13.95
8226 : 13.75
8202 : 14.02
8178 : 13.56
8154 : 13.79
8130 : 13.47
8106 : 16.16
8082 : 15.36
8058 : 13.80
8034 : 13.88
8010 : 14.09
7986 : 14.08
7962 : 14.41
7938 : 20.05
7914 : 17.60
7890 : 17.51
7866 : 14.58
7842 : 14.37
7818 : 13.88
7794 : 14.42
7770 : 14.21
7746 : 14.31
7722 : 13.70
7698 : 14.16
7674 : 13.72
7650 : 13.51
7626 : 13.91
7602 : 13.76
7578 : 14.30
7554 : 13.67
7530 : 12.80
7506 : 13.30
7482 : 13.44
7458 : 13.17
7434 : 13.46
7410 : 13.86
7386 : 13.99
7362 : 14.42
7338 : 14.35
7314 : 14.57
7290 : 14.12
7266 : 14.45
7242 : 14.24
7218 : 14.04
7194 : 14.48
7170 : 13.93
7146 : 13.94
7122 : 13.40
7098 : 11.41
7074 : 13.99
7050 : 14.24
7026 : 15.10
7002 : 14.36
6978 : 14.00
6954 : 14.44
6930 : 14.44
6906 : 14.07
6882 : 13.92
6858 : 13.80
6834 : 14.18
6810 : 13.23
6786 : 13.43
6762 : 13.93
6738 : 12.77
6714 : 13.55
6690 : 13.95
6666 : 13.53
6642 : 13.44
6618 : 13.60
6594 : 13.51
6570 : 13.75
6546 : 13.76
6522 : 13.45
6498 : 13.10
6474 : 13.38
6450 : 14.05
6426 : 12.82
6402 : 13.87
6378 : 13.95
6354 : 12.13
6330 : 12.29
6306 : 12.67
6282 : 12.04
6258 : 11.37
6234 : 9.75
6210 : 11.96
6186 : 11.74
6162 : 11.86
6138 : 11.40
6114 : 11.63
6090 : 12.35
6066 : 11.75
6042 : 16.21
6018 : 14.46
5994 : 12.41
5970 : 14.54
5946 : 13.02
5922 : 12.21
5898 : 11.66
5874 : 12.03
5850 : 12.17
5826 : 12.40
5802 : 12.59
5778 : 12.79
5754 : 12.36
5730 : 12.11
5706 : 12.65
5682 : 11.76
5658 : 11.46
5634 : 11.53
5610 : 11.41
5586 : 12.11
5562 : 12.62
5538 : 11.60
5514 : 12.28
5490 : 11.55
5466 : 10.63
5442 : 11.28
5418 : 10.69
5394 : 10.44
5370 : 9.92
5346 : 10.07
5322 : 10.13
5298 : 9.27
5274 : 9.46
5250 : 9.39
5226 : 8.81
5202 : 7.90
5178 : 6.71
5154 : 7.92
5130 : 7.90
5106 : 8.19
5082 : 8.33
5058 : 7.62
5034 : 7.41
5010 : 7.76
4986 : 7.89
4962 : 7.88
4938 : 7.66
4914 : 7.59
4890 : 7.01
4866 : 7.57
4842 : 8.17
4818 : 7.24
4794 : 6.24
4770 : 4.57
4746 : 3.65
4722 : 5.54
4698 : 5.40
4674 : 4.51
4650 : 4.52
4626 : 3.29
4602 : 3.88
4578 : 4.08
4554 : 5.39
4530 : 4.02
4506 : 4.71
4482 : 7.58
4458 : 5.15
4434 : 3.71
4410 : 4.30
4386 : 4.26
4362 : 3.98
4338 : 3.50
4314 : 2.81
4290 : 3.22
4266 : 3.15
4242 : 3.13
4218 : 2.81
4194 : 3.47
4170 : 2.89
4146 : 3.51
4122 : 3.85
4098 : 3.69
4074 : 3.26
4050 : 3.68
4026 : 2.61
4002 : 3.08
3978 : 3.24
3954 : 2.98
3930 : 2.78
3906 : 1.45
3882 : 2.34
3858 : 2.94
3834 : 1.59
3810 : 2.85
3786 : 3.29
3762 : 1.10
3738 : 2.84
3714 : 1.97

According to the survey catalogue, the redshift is 0.20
